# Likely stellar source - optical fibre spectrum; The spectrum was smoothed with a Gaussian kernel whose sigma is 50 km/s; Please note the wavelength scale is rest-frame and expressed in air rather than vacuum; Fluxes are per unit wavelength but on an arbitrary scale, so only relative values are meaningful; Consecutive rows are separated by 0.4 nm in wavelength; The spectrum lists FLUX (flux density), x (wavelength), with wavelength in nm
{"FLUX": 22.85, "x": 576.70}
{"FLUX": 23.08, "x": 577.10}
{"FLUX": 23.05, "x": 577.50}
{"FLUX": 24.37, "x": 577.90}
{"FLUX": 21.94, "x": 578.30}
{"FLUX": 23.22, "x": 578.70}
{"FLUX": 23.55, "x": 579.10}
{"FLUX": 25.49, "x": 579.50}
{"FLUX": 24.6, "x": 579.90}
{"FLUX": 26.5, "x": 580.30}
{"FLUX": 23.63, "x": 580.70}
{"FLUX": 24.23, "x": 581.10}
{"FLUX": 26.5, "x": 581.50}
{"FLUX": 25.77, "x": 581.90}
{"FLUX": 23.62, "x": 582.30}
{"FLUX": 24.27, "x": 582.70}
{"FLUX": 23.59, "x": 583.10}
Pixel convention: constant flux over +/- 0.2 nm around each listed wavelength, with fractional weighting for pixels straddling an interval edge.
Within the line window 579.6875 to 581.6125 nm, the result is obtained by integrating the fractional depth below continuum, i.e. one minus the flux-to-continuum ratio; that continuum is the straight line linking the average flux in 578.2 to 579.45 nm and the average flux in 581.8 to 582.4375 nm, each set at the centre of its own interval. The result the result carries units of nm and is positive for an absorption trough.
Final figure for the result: -0.08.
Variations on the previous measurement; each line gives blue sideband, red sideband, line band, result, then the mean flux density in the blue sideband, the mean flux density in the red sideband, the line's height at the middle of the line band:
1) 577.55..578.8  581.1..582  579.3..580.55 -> -0.05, 23.2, 25.8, 24.5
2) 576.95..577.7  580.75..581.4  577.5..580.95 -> -0.05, 23.1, 24.4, 23.8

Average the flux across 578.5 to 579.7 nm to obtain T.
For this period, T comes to 24.1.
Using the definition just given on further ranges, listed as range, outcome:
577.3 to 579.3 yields 23.2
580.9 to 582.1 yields 25.5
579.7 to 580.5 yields 25.5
